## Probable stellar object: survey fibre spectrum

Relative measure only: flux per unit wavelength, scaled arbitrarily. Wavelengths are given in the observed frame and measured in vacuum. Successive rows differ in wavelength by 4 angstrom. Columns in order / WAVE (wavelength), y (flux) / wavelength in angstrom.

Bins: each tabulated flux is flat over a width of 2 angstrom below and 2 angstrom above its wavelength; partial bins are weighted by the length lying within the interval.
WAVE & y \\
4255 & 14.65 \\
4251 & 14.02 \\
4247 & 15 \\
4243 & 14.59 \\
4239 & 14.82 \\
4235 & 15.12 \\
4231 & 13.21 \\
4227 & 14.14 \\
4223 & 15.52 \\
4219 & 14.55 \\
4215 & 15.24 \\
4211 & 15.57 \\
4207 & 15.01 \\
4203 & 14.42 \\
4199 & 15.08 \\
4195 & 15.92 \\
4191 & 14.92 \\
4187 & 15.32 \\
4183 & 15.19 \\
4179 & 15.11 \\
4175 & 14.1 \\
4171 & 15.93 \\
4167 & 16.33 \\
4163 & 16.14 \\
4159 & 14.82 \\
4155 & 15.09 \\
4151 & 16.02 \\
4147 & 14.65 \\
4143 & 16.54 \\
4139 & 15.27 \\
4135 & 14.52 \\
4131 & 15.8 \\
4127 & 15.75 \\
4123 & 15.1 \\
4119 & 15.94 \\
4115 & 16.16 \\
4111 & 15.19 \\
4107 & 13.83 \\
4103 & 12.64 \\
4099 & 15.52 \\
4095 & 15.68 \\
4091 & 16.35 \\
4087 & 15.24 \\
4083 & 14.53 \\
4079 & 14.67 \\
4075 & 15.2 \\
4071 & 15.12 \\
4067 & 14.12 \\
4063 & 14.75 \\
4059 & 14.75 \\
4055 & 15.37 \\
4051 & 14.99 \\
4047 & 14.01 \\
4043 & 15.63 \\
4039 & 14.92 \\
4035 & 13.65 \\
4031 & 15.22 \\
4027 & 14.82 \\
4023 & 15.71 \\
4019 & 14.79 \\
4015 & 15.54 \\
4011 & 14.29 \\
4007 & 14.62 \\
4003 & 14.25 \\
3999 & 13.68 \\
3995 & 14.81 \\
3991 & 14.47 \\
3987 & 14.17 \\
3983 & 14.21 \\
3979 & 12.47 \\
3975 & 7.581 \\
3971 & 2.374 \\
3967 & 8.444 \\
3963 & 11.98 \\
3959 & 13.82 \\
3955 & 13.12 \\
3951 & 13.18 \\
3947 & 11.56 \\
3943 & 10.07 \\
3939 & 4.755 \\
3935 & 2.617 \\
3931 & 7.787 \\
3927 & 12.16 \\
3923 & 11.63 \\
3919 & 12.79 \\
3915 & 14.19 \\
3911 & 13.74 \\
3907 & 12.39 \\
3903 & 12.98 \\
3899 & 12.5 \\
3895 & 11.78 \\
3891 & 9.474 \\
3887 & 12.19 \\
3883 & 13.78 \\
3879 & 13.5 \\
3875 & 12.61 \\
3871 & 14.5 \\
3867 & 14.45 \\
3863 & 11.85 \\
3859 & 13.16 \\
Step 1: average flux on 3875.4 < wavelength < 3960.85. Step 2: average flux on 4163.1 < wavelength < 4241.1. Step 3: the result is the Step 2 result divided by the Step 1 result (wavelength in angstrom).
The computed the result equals 1.31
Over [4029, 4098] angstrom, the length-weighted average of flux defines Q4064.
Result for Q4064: 15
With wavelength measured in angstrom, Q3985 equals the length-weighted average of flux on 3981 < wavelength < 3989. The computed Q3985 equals 14.2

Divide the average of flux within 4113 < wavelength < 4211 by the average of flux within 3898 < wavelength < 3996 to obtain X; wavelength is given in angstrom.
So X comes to 1.38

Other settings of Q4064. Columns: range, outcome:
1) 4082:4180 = 15.3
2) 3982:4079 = 14.7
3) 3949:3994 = 11.5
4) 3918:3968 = 10.3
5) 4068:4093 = 15.1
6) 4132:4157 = 15.4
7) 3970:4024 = 13.2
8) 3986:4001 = 14.3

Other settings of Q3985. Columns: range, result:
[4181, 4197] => 15.3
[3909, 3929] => 12.9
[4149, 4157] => 15.6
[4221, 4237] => 14.5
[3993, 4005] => 14.2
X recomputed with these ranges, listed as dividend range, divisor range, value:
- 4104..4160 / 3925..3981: 1.62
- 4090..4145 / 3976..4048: 1.06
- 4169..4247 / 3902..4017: 1.28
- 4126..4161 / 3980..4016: 1.07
